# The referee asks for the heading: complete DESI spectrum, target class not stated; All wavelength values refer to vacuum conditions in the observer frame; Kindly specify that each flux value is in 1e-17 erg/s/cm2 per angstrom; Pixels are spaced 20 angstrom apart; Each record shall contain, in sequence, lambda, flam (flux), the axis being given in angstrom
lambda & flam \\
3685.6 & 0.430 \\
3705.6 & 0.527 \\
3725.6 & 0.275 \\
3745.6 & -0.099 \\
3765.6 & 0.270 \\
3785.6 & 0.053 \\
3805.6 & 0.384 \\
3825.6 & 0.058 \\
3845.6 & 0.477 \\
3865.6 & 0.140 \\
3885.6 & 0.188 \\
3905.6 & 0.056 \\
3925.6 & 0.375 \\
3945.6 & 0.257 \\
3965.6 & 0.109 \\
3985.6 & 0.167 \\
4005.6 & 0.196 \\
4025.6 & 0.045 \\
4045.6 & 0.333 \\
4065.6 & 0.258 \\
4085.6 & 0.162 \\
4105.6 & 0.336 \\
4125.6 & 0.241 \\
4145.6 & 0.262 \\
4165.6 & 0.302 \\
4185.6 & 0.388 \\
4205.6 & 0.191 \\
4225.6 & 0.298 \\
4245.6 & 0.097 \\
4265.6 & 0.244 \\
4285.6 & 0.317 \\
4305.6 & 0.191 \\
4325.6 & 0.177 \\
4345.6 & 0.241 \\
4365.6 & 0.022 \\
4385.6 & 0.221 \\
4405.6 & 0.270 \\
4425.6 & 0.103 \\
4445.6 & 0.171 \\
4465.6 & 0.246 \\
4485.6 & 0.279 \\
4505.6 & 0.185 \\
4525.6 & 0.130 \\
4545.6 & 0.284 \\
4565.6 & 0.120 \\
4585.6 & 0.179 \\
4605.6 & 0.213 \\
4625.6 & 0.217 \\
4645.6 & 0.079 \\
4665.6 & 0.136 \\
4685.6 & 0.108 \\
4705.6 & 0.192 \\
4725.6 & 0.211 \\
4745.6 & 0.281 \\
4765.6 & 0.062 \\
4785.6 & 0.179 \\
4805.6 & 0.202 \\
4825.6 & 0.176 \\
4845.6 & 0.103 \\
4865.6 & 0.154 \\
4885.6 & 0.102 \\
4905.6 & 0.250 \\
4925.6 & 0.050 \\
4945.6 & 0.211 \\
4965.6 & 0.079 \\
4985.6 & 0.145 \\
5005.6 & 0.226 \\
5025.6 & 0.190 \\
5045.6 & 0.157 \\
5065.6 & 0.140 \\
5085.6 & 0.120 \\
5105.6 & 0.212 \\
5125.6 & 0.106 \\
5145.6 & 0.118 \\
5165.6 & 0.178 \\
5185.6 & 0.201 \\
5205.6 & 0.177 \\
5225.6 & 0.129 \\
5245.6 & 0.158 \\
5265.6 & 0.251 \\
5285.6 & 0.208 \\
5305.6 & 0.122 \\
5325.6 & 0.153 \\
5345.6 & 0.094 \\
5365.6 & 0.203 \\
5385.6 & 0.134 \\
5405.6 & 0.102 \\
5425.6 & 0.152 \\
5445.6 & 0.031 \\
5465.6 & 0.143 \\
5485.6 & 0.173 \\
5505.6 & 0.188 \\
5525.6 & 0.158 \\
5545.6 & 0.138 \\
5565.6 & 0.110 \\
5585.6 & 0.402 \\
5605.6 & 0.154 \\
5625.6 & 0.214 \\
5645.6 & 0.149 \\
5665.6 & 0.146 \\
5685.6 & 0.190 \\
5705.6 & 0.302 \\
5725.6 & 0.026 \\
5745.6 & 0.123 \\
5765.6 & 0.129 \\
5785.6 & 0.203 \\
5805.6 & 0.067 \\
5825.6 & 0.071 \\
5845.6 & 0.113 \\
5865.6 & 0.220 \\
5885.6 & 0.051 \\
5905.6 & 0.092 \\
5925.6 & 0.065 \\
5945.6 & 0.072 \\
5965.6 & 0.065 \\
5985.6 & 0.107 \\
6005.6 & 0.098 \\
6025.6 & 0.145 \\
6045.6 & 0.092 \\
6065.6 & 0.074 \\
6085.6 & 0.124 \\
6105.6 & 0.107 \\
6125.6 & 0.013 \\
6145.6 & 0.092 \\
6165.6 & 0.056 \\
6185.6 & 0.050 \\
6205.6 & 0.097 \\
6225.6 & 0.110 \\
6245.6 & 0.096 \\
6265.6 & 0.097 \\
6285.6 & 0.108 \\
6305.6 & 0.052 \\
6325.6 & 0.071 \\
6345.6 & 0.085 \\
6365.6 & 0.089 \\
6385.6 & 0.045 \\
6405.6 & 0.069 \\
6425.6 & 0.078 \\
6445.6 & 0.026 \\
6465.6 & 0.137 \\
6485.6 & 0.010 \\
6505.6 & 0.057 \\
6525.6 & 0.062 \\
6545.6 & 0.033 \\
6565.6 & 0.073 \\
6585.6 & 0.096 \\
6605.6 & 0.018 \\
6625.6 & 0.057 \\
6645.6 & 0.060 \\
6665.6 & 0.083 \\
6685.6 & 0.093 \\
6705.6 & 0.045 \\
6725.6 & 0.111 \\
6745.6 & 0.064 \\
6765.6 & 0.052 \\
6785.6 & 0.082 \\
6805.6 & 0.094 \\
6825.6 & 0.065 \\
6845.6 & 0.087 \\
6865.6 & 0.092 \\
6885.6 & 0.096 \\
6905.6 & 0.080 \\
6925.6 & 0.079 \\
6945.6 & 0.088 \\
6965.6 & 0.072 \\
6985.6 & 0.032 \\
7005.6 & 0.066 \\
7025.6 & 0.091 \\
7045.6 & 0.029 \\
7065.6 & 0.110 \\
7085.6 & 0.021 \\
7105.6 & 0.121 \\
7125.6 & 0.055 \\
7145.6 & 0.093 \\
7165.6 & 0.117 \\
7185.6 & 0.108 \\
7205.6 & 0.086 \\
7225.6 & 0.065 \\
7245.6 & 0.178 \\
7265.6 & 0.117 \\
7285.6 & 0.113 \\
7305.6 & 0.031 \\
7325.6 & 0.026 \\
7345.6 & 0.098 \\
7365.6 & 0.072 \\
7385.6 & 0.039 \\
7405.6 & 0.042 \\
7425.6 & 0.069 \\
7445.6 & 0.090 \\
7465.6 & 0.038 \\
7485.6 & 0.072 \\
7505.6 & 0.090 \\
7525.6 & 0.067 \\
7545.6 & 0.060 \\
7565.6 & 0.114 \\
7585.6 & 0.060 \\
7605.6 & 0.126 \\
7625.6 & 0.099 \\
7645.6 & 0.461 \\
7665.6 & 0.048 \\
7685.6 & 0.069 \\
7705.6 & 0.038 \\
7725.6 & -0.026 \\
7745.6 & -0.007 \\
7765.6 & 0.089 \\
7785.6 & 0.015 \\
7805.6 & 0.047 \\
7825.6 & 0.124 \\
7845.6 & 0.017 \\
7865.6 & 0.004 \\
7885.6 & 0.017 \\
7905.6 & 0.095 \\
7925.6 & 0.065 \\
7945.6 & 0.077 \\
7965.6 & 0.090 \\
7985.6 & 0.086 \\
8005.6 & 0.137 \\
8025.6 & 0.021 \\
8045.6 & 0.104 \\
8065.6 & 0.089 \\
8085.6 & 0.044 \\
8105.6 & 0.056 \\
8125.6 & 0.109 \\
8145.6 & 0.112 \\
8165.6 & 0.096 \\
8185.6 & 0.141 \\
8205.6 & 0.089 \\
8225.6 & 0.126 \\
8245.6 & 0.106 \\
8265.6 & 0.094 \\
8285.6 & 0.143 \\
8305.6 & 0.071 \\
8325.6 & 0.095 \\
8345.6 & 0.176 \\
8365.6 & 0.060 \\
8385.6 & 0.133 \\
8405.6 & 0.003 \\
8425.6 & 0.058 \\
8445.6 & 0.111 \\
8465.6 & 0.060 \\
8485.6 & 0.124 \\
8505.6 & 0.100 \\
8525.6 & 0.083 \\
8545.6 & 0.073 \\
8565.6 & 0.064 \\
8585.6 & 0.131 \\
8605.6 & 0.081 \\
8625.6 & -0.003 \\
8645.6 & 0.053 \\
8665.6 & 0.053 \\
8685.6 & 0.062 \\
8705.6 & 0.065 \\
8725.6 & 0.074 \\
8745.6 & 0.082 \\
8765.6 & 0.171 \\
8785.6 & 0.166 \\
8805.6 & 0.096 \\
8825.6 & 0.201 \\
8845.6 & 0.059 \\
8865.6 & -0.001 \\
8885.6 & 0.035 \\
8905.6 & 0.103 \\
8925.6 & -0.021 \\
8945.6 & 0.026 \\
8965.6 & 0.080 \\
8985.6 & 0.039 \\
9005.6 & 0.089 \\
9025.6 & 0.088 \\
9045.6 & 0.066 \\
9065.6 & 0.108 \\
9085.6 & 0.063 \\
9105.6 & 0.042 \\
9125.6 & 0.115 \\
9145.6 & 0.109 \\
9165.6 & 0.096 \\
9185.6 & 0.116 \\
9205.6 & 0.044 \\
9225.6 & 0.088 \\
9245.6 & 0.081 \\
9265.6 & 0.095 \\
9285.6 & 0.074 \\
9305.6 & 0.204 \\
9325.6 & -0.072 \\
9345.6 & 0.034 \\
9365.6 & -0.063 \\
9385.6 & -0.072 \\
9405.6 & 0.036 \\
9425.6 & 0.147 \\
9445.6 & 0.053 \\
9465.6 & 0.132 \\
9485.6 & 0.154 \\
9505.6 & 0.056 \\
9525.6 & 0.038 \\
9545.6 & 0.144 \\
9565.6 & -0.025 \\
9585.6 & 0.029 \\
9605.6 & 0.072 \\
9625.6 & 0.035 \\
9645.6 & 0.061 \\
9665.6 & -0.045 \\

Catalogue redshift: 1.05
